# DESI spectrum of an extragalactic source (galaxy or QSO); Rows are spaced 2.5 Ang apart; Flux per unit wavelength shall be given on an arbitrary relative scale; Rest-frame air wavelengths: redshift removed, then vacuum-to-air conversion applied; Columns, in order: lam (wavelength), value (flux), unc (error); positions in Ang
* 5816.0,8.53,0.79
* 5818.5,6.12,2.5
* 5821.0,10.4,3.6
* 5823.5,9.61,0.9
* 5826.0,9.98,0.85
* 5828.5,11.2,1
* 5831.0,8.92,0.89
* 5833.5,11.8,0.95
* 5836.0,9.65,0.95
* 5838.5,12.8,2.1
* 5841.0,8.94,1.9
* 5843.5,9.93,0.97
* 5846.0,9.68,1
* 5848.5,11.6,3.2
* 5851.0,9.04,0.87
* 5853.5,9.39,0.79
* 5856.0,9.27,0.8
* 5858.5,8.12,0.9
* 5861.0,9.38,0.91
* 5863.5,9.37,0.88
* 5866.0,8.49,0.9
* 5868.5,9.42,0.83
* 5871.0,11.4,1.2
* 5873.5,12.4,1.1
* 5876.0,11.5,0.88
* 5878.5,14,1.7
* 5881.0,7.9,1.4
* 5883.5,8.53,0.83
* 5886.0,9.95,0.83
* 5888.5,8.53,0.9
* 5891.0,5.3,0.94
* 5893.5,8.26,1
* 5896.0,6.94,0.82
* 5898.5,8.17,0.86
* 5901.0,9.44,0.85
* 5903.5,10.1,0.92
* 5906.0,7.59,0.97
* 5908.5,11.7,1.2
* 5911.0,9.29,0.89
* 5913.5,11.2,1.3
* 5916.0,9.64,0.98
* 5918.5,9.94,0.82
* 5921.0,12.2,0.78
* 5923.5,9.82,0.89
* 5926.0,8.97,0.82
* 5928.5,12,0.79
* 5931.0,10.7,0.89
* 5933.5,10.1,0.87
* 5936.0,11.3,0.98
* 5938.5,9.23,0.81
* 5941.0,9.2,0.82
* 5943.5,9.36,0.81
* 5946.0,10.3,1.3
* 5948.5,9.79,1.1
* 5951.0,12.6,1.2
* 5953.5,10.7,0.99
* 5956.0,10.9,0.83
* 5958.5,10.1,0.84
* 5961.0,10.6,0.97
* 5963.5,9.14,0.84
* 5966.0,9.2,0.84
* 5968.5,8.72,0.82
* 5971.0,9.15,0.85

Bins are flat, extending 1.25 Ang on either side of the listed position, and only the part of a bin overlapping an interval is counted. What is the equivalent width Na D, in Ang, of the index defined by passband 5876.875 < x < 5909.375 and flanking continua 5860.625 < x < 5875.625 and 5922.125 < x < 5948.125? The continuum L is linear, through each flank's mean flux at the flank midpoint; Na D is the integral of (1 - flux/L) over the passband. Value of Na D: 3.9 Ang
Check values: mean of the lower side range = 10.2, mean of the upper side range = 10.1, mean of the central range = 8.95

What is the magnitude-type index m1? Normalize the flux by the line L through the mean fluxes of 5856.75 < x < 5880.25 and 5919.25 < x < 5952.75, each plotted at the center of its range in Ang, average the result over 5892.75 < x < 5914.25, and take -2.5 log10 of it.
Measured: 0.138 mag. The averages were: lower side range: 10.4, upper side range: 10.4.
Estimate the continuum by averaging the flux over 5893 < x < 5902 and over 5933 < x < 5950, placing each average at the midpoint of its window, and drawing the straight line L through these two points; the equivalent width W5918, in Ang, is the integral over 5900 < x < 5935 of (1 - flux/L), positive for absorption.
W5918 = -4.86 Ang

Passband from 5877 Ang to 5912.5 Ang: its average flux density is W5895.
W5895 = 9.01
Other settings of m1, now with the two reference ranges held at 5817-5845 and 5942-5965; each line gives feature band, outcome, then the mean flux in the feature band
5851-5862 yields 0.112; 9.03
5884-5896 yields 0.266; 7.93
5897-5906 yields 0.140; 8.94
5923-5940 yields -0.003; 10.3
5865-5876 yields -0.055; 10.6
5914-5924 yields -0.028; 10.5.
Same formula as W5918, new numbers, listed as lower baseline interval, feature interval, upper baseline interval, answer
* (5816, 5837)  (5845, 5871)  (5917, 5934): 1.2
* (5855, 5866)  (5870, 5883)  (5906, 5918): -2.7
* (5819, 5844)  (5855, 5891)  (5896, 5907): -1.7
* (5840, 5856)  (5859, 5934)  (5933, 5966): 1.9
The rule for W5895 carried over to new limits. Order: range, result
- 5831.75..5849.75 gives 10.6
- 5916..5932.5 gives 10.5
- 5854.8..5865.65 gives 8.99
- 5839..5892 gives 9.69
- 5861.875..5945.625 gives 9.76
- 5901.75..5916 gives 9.93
